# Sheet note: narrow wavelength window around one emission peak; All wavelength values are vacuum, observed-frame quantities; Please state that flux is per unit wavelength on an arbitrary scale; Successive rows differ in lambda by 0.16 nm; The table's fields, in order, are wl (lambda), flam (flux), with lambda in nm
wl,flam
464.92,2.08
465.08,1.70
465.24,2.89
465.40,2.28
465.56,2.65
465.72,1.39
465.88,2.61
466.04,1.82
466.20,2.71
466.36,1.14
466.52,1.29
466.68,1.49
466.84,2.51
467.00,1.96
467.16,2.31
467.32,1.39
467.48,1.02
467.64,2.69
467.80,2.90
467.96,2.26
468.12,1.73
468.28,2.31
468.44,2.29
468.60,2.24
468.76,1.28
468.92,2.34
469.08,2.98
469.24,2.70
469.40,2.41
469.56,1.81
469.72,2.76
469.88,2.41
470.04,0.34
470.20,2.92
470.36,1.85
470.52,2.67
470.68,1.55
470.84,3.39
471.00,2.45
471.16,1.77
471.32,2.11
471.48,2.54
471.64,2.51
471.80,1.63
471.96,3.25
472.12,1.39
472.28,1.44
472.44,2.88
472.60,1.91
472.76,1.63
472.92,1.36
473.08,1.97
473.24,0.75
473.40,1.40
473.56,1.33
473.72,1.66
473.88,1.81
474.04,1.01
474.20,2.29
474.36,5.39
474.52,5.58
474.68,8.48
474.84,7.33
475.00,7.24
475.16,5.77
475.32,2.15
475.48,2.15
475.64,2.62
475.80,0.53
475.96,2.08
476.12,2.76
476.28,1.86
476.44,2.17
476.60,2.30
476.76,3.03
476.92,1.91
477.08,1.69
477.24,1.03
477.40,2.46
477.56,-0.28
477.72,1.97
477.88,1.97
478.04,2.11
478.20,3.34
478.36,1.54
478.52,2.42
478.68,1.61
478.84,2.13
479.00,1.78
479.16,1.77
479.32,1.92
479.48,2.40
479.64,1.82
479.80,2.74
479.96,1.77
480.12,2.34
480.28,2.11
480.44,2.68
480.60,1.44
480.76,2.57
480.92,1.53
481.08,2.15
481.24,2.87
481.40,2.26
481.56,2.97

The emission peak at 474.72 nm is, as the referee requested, [O II]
